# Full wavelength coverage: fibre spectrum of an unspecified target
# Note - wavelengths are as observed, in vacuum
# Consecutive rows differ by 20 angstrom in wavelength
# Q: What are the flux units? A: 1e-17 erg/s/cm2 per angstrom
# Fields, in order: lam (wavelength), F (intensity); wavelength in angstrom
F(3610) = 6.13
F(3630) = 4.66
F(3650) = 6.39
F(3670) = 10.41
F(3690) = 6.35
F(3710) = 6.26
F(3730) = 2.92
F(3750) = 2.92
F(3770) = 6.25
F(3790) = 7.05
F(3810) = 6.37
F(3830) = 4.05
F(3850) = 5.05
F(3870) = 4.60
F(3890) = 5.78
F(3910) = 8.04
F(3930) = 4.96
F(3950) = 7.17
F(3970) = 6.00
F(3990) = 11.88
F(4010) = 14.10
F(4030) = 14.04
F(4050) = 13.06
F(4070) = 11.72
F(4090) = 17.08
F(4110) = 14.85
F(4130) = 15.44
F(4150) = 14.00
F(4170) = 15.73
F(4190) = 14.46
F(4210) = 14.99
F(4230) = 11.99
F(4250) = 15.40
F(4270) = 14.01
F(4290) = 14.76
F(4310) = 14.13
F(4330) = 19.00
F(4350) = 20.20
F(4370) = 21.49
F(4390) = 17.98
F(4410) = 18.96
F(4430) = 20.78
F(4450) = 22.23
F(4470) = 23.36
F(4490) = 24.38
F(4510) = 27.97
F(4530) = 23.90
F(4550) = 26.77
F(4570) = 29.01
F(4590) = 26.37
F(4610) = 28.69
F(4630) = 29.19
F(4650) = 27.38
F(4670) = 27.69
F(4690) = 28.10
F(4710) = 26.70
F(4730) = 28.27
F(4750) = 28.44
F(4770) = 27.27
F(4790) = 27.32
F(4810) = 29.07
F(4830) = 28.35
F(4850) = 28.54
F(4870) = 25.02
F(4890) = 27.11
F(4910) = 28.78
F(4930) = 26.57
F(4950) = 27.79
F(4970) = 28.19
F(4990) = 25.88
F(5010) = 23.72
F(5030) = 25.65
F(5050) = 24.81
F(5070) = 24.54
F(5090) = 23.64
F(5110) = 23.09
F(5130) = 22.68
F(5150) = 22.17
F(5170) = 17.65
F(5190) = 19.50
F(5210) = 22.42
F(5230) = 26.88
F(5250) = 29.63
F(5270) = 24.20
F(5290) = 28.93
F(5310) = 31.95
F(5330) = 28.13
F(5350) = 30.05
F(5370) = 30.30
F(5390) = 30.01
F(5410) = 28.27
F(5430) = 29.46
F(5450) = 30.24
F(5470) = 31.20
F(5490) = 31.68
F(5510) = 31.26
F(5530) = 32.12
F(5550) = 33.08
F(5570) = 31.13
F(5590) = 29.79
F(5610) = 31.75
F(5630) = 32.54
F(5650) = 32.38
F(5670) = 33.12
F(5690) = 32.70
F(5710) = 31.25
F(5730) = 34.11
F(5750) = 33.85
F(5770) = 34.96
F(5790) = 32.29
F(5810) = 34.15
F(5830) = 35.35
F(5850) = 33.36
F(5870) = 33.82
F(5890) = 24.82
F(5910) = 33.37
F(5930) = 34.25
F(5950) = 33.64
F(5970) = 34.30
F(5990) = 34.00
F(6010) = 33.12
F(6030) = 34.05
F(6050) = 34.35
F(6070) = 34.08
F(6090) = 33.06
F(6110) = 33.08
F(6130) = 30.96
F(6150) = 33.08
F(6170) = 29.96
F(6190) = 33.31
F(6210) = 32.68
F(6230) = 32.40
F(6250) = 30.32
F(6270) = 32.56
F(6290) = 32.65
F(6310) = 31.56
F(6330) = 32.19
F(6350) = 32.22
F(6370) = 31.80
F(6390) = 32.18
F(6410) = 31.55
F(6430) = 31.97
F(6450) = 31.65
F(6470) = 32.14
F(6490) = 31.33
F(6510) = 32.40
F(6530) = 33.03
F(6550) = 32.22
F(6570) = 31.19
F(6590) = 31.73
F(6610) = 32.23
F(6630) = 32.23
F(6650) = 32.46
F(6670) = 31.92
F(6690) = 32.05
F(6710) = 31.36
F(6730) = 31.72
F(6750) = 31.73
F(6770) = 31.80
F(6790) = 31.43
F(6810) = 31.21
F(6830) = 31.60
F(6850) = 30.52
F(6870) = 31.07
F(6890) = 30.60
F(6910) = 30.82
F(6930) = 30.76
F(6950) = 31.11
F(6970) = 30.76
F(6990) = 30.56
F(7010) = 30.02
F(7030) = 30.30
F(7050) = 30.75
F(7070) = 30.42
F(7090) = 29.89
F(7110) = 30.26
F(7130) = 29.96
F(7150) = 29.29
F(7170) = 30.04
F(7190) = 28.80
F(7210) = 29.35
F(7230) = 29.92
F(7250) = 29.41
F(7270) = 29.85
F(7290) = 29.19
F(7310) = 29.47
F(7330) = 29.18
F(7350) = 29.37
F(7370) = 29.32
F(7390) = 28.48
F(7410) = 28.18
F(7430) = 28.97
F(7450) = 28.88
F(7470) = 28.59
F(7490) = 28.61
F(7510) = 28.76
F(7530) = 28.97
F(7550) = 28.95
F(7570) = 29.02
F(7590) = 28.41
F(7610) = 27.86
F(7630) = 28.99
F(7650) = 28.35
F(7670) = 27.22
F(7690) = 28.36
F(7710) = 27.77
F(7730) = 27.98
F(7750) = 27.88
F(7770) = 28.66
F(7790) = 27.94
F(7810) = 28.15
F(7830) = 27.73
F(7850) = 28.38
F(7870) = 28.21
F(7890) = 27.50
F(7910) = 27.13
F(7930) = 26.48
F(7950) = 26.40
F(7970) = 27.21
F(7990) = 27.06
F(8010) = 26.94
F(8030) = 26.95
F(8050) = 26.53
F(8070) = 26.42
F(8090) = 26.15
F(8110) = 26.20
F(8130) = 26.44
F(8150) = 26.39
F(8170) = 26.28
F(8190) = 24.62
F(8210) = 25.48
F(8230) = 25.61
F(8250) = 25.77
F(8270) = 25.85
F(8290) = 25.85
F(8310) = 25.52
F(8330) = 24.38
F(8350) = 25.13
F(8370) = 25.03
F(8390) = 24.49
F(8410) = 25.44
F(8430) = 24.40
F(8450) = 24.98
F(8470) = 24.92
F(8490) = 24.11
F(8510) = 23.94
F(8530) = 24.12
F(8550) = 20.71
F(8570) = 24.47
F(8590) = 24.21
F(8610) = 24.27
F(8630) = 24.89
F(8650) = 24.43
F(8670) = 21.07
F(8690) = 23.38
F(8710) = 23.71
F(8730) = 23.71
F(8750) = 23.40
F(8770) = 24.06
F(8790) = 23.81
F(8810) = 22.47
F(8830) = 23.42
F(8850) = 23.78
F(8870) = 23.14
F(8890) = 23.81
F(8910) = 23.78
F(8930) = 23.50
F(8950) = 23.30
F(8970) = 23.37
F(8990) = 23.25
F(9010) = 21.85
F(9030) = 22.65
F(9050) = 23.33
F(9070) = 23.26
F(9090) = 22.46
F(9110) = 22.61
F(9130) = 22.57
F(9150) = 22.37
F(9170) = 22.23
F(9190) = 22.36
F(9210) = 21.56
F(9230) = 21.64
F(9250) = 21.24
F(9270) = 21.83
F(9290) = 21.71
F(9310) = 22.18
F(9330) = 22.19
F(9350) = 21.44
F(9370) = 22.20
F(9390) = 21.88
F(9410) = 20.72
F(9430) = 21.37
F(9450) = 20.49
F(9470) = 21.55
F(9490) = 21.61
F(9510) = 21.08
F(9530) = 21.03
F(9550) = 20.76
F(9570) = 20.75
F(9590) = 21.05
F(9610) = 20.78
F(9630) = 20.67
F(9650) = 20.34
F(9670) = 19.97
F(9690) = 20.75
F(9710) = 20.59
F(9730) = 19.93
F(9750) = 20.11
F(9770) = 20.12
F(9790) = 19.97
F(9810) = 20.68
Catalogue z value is 0.000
